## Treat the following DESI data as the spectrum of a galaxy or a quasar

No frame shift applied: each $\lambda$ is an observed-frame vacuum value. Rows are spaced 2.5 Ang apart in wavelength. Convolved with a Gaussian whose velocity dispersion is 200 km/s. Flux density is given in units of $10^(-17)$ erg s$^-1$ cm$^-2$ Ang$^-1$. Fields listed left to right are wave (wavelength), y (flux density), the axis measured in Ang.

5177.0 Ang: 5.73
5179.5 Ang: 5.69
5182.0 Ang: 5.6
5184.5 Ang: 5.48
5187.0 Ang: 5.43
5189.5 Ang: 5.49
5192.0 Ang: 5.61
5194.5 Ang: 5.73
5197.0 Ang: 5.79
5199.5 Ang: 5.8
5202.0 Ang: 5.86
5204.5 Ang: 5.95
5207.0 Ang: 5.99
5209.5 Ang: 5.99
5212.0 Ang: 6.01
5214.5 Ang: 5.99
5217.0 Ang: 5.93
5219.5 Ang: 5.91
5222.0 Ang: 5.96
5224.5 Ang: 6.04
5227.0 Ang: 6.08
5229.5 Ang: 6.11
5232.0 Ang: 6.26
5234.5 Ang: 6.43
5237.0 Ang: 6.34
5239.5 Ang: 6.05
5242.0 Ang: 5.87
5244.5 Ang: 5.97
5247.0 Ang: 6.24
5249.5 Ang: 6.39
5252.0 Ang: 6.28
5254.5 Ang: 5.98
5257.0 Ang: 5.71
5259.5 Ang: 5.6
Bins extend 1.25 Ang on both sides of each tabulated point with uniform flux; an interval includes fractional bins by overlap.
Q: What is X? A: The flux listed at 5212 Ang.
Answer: 6.01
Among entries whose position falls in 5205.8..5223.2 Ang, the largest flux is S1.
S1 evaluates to 6.01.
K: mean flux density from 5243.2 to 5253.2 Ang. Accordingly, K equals 6.22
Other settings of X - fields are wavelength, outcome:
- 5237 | 6.34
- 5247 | 6.24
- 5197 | 5.79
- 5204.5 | 5.95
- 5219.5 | 5.91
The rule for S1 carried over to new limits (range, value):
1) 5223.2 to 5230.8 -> 6.11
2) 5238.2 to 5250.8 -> 6.39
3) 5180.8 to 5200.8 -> 5.8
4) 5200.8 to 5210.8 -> 5.99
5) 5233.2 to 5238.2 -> 6.43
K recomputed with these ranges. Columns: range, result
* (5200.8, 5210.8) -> 5.95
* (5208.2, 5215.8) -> 6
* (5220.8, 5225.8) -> 6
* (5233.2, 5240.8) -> 6.27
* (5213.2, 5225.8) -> 5.97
